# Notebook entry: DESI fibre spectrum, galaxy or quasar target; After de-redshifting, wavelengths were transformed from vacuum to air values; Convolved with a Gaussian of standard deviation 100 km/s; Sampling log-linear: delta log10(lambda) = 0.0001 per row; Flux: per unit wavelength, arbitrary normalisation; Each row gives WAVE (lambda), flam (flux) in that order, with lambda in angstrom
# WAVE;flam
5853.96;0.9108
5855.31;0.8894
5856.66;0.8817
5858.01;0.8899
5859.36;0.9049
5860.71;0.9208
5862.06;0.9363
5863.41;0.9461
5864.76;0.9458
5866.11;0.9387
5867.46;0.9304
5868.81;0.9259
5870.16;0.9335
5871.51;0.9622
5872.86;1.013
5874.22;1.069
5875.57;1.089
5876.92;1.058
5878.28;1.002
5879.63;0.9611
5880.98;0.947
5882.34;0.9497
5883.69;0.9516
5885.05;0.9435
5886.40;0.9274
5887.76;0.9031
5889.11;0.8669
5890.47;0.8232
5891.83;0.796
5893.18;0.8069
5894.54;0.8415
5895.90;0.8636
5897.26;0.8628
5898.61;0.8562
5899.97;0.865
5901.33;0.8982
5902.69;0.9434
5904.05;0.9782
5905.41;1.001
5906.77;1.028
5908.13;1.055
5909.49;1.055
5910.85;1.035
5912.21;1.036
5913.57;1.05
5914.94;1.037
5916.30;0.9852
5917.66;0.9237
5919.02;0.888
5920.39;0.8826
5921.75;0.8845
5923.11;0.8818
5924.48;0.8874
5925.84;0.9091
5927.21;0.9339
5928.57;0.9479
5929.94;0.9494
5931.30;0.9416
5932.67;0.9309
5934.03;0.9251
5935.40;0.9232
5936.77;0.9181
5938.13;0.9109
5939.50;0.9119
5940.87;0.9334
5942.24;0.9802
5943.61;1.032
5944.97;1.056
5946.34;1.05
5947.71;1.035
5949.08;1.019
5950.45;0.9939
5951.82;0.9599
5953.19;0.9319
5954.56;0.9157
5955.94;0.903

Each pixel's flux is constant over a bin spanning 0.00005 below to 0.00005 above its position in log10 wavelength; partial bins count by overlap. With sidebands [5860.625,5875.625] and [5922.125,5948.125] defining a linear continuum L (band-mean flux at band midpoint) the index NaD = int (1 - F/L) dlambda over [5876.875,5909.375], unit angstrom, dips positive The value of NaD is 1.3 angstrom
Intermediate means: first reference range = 0.965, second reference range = 0.949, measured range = 0.922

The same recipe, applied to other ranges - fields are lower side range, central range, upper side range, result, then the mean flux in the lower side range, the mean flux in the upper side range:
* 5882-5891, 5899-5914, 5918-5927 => -1.5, 0.909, 0.892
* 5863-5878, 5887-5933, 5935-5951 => 2.6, 0.984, 0.981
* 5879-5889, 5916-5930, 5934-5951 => 0.8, 0.937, 0.978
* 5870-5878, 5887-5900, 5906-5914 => 2.3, 1.02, 1.04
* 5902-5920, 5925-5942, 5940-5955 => 1.1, 0.999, 0.992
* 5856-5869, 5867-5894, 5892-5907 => -1.0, 0.922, 0.897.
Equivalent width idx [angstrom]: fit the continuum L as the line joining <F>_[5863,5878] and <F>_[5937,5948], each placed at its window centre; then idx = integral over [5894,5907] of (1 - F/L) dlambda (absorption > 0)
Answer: 1.0 angstrom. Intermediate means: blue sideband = 0.984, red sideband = 0.985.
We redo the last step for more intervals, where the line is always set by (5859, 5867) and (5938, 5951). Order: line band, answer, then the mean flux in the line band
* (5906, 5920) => -0.5 angstrom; 1.01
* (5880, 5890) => 0.3 angstrom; 0.926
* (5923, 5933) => 0.6 angstrom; 0.924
